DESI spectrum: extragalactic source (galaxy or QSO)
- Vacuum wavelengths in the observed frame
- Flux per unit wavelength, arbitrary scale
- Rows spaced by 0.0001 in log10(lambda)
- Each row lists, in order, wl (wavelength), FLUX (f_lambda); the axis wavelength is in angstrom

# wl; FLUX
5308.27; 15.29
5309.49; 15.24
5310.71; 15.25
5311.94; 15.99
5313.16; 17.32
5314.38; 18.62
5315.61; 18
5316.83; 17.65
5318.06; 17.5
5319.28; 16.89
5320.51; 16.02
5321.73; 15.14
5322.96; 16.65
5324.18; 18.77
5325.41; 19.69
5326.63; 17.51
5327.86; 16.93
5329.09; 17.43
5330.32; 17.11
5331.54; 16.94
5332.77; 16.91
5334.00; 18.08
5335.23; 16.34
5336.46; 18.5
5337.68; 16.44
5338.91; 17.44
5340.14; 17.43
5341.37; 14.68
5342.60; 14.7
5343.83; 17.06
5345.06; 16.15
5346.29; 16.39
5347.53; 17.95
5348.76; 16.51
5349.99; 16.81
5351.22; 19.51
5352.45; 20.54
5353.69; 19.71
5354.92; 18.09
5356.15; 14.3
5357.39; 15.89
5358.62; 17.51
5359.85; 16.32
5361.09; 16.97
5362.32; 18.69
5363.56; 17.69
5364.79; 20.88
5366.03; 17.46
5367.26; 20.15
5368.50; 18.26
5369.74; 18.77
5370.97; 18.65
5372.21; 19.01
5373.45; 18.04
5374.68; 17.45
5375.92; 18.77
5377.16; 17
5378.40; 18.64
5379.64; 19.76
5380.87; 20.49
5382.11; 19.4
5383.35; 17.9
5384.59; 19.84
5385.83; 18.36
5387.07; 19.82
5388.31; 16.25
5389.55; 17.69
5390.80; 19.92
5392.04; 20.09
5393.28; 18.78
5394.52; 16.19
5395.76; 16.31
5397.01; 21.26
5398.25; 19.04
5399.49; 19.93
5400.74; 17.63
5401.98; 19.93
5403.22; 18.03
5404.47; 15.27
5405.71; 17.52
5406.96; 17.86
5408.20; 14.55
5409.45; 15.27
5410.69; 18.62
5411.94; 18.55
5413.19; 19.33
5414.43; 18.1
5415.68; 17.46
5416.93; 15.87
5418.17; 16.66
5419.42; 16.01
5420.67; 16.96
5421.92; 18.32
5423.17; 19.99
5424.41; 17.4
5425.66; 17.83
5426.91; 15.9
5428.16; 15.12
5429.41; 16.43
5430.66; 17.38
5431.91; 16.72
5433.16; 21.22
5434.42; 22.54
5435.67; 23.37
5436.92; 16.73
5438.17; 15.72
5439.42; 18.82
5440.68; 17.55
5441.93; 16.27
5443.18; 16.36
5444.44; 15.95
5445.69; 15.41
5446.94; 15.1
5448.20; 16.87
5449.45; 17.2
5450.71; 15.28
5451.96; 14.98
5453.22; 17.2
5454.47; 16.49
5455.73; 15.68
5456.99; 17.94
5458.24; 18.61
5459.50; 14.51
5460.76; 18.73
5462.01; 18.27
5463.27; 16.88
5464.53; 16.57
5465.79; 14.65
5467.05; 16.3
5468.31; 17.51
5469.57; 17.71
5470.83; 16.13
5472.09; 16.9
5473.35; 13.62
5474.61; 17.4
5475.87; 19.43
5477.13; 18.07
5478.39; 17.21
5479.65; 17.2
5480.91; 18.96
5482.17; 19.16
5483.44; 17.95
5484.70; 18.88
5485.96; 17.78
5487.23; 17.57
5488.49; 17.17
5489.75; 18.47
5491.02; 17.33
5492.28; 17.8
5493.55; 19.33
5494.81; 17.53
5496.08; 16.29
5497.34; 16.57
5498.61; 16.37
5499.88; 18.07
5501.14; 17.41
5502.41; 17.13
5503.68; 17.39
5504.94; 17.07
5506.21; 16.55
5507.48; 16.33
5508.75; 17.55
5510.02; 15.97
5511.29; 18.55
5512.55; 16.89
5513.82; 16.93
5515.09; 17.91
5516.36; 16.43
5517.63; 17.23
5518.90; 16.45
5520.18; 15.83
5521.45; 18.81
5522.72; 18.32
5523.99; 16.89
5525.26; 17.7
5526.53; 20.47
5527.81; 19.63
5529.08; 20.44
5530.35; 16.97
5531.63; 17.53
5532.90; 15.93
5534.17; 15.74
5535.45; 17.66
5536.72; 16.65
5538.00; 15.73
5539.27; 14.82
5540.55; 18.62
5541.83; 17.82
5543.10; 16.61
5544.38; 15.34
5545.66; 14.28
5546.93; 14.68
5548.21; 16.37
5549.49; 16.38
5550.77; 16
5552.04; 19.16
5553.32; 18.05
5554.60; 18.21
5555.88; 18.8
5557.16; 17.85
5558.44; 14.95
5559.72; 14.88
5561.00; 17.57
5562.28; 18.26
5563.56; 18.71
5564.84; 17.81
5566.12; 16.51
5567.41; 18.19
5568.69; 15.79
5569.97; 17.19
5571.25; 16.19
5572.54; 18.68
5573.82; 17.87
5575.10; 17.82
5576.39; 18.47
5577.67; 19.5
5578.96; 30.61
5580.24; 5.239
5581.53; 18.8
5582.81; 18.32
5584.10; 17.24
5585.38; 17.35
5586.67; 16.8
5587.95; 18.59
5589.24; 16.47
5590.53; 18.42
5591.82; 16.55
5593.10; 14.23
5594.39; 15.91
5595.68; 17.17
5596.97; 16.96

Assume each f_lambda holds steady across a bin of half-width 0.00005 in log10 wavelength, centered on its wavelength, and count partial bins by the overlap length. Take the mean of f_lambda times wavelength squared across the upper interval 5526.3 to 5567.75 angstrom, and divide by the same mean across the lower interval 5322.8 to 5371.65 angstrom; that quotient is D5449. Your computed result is 1.05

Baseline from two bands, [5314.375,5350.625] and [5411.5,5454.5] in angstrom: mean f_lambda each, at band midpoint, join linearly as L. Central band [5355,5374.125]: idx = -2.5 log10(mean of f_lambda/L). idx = -0.048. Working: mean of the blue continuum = 17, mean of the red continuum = 17.4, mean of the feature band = 17.9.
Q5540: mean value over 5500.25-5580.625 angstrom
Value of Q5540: 17.3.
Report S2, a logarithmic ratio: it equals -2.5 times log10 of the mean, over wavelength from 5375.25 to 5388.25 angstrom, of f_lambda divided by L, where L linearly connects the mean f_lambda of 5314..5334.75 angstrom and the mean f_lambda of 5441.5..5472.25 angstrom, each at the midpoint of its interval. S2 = -0.11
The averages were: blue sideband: 17.4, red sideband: 16.5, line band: 18.9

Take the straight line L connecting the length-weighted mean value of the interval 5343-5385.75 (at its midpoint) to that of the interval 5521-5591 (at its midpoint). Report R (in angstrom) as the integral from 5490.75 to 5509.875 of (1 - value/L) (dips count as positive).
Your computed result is 0.4 angstrom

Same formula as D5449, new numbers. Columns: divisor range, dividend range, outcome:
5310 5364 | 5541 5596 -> 1.09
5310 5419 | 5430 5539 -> 1.02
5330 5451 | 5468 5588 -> 1.03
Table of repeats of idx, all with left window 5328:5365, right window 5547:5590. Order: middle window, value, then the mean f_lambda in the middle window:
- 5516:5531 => -0.031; 18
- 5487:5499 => -0.003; 17.5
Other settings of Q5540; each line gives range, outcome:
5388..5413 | 18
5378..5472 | 17.6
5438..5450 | 16.6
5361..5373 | 18.7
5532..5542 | 16.6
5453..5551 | 17.2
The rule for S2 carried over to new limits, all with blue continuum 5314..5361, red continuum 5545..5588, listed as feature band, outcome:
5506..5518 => 0.018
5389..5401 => -0.088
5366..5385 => -0.092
